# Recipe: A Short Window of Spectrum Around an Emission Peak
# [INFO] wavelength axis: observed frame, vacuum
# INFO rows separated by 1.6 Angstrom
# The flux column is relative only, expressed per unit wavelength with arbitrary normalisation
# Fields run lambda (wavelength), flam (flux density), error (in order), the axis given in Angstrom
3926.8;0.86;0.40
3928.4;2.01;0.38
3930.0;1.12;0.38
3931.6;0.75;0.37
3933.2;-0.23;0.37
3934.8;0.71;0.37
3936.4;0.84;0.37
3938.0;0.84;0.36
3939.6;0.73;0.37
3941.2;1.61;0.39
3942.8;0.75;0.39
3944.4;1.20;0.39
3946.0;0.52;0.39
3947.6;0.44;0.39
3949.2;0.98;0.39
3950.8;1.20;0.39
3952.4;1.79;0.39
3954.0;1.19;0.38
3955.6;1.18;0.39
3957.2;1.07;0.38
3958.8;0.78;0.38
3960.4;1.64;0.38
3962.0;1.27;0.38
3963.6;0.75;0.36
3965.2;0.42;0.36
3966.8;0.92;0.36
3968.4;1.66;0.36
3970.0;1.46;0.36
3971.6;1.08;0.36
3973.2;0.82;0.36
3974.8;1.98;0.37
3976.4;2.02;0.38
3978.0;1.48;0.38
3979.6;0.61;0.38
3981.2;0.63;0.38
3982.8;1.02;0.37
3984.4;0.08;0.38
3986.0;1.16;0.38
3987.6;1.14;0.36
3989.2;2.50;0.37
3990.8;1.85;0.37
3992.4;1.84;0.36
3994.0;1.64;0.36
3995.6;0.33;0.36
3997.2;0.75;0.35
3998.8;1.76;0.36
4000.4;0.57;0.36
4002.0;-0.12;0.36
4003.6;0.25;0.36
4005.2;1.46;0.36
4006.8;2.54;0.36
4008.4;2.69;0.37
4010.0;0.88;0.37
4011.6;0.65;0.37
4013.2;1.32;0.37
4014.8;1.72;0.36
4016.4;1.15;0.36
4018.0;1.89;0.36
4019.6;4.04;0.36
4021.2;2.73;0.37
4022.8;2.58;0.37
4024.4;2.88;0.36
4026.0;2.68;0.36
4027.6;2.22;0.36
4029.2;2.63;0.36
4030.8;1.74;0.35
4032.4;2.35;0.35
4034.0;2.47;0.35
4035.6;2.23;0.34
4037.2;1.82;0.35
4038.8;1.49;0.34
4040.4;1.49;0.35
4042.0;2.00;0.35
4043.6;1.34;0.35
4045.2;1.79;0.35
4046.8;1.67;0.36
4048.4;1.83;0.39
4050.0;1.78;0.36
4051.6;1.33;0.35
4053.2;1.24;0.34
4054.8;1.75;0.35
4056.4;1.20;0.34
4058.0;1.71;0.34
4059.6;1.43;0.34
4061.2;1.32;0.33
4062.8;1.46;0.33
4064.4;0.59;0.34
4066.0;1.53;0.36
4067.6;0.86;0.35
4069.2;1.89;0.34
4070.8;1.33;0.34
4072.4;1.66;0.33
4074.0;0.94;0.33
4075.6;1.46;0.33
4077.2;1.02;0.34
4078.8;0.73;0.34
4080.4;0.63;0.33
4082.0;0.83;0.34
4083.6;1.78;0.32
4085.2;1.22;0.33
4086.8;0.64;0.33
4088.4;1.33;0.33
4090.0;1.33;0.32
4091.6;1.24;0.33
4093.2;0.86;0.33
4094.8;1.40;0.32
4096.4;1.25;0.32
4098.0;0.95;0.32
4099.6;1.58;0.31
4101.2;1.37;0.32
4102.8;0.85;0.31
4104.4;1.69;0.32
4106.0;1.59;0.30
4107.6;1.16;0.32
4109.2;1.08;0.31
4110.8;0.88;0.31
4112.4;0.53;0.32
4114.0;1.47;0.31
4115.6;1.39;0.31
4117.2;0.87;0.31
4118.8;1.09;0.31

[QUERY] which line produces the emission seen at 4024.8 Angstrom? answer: Lyman alpha 1216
